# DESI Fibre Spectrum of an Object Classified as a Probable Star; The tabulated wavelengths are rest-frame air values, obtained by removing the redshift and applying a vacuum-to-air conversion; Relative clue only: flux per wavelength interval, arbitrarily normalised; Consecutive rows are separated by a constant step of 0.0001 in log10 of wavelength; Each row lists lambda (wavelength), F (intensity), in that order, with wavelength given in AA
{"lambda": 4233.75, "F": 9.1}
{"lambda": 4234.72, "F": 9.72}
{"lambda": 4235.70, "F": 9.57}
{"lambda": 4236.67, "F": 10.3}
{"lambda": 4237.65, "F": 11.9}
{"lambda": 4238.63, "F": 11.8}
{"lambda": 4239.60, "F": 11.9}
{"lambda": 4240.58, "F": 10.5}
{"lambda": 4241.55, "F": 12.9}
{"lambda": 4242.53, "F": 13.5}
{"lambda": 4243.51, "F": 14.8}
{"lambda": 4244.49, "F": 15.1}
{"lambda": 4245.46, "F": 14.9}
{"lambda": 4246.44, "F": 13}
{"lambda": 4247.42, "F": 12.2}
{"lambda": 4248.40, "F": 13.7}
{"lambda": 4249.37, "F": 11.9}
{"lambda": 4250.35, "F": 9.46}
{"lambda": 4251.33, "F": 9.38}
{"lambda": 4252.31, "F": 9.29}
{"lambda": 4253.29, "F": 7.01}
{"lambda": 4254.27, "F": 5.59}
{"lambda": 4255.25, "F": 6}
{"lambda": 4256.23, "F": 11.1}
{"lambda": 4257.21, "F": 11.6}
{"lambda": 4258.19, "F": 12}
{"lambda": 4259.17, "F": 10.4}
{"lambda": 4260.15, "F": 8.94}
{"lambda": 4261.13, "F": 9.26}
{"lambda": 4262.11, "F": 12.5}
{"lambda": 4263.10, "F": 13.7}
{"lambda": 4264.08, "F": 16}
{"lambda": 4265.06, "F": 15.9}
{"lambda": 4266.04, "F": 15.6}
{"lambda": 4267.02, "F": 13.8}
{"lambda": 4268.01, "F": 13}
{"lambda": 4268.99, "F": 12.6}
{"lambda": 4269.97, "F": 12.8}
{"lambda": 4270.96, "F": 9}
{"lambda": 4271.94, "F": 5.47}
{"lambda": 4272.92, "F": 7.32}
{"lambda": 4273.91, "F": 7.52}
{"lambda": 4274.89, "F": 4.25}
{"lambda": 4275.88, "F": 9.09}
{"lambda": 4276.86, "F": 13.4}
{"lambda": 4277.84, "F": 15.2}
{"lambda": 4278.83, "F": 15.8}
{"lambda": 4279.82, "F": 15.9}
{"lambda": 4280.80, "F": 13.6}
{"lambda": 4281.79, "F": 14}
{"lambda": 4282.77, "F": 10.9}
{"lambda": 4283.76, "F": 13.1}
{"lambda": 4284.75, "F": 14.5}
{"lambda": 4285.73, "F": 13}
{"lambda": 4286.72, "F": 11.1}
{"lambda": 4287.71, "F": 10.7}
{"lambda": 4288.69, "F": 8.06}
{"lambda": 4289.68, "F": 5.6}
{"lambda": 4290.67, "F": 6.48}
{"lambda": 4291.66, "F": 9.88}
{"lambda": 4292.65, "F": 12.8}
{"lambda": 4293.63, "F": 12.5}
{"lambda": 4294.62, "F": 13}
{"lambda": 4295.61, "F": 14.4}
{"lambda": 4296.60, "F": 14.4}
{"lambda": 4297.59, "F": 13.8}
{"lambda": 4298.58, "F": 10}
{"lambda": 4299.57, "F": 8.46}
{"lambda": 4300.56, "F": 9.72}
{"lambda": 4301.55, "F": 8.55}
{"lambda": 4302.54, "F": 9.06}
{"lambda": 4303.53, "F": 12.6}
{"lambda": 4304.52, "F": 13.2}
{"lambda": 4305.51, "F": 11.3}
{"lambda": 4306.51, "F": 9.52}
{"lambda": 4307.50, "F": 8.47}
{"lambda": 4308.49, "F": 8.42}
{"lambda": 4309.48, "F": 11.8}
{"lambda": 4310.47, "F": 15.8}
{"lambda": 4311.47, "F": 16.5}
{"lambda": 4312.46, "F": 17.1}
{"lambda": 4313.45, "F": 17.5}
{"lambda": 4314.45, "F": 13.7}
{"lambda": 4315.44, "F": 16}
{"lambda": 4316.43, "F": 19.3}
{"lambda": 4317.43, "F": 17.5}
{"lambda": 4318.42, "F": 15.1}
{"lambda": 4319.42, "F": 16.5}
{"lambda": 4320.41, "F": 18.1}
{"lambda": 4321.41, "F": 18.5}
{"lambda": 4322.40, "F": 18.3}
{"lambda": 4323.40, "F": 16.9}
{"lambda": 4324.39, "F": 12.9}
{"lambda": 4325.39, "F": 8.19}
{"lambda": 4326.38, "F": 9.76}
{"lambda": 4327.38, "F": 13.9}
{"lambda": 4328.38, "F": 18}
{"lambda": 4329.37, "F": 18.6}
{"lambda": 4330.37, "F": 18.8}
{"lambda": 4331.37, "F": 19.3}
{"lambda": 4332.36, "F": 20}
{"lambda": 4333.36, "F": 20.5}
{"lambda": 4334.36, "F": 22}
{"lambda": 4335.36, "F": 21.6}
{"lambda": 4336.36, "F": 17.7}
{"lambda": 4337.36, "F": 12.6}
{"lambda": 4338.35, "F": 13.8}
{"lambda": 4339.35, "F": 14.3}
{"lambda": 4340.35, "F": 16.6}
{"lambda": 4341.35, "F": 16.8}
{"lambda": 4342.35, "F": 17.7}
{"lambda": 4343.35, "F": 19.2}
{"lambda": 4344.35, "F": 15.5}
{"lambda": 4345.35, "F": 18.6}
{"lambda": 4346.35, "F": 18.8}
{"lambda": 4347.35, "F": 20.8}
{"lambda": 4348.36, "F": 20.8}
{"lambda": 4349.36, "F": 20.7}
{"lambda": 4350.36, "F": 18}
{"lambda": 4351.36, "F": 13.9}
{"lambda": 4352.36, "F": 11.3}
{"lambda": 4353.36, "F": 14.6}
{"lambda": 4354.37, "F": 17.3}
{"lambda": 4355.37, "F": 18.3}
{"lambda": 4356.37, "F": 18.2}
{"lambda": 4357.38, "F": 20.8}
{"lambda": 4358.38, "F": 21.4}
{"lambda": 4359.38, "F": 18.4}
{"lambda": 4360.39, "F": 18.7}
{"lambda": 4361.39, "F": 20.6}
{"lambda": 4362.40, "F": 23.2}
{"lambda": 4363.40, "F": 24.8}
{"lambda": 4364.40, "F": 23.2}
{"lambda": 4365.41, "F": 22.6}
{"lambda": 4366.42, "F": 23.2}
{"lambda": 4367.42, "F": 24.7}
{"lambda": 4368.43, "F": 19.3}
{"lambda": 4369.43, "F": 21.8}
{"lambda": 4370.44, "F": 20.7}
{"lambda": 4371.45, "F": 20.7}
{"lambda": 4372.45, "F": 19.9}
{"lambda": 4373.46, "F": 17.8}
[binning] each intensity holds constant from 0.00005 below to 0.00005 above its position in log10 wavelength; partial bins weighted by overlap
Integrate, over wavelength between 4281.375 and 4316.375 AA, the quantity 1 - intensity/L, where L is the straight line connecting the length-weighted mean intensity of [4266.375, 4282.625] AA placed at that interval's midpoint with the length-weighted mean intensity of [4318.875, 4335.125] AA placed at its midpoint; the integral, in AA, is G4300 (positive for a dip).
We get 5.1 AA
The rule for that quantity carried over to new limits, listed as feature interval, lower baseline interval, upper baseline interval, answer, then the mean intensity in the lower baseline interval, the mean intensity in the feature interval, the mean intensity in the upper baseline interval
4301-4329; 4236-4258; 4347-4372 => 4.2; 11.3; 14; 19.9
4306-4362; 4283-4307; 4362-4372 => 1.3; 11.1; 16.7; 22.4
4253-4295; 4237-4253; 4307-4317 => 6.4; 12.2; 11.2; 14.5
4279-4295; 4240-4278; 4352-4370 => 2.3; 11.2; 11.6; 20.2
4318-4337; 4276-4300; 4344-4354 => -1.9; 12.1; 17.1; 17.3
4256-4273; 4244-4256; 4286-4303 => -2.0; 10.6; 11.8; 10.5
